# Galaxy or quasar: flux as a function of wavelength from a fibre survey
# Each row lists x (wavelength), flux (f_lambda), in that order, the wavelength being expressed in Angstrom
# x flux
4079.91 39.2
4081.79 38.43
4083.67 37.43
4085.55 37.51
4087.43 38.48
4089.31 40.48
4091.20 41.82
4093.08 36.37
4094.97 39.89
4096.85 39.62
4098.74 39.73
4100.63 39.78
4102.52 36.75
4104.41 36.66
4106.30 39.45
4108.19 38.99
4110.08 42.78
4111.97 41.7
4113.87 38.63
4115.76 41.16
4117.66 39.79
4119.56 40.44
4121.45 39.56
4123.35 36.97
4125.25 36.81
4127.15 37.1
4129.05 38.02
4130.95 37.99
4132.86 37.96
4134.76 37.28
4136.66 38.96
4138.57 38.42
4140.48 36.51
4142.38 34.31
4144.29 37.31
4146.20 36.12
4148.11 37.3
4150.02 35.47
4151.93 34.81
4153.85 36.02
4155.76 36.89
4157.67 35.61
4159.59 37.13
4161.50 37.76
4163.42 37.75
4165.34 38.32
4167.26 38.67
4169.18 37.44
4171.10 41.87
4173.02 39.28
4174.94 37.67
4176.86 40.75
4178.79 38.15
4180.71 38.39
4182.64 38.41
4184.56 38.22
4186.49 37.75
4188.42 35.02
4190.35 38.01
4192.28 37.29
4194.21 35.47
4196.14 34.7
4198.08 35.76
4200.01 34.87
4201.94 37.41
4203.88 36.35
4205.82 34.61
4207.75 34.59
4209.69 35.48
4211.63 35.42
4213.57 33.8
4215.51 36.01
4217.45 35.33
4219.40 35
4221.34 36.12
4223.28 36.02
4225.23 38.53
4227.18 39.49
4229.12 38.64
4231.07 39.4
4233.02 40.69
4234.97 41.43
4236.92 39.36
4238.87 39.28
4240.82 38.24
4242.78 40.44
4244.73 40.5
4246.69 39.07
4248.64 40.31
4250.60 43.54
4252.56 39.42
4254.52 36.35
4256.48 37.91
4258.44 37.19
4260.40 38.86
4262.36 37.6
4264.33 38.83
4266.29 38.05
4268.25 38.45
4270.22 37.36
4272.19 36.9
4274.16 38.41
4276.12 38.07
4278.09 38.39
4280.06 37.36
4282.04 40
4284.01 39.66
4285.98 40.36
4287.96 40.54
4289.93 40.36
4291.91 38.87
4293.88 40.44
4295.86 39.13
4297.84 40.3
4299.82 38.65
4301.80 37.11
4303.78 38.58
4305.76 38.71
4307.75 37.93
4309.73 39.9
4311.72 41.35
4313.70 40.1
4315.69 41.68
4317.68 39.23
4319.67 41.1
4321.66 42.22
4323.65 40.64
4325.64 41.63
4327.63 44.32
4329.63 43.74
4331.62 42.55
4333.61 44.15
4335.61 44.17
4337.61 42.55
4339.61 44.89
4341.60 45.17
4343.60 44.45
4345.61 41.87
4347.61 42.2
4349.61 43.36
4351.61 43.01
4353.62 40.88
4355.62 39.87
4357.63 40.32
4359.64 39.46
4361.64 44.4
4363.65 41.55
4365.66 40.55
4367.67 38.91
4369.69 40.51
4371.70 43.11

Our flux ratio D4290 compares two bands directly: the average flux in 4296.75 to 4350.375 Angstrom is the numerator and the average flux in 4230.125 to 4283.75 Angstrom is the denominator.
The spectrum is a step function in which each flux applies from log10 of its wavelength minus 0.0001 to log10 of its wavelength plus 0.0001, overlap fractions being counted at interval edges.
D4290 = 1.07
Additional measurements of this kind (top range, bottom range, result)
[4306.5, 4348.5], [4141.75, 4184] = 1.12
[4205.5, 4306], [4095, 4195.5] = 1.01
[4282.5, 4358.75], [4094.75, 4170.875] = 1.08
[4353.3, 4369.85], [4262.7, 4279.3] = 1.07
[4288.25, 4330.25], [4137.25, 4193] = 1.07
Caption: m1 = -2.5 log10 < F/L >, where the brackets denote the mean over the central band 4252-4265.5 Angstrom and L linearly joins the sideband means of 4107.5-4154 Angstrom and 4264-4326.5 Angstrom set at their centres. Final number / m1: 0.03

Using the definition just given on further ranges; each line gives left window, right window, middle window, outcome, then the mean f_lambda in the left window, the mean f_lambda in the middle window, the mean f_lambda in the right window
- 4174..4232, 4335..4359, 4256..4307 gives 0.03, 36.8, 38.7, 42.6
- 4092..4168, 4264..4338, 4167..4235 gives 0.05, 38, 37.2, 40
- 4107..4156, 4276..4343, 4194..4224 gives 0.11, 38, 35.4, 40.8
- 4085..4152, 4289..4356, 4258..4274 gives 0.07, 38.4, 37.9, 41.3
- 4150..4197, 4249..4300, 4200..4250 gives 0.02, 37.5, 37.7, 38.9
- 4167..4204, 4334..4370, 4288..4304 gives 0.04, 37.6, 39.3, 42.2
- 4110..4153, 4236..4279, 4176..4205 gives 0.04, 38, 37.1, 38.8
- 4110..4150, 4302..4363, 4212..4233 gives 0.08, 38.2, 37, 41.8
